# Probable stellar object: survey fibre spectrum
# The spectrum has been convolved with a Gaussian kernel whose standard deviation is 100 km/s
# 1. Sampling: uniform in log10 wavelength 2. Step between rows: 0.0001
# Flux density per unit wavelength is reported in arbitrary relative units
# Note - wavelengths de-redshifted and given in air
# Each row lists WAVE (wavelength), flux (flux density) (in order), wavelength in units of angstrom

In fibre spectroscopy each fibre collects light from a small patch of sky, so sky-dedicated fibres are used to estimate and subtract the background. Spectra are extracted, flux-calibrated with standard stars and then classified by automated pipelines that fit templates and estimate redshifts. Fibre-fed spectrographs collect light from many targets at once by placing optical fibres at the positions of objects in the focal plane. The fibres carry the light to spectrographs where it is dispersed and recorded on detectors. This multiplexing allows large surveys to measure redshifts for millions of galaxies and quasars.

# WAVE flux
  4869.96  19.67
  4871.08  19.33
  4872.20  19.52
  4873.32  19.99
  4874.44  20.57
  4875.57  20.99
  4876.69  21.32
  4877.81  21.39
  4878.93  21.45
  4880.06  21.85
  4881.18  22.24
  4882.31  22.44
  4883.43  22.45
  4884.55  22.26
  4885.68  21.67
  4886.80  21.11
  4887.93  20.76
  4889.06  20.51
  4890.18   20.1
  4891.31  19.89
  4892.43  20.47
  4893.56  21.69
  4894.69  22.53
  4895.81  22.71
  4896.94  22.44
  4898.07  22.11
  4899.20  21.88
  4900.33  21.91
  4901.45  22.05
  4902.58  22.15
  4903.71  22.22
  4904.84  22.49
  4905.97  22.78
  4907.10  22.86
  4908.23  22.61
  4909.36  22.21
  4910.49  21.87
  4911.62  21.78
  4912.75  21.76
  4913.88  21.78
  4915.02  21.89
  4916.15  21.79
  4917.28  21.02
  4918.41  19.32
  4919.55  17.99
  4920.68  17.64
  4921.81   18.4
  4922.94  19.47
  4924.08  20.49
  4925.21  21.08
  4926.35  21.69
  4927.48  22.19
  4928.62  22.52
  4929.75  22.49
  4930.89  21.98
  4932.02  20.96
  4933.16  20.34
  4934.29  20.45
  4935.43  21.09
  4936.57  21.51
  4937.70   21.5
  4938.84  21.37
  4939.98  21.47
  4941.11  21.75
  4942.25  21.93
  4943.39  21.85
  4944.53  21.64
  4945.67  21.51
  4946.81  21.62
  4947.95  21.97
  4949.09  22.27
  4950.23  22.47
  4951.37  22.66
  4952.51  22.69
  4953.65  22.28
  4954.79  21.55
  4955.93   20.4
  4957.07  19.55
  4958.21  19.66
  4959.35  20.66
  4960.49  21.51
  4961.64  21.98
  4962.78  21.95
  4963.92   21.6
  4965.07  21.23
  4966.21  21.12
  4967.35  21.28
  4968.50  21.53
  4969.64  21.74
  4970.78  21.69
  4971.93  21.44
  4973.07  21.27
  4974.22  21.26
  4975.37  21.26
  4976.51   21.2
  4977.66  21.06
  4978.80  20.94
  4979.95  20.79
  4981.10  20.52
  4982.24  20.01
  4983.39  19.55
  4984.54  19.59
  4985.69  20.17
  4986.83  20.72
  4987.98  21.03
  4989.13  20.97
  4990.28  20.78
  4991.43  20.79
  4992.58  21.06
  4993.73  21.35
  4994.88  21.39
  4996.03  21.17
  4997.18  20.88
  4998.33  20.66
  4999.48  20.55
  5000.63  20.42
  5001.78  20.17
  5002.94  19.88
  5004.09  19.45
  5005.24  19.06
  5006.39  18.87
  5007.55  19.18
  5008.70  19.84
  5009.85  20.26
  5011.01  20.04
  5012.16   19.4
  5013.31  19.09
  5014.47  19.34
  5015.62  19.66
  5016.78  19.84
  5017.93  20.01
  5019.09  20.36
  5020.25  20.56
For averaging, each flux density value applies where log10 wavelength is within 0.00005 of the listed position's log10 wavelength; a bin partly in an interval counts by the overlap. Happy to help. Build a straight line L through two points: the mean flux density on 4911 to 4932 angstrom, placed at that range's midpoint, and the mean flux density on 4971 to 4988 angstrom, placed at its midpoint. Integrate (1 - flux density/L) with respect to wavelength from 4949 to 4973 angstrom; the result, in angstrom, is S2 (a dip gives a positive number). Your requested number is -0.8 angstrom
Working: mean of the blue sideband 20.9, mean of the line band 21.5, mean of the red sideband 20.7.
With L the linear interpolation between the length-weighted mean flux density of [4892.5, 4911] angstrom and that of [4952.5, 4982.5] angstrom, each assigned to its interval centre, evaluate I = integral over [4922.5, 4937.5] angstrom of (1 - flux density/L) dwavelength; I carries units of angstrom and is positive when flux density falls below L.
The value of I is 0.3 angstrom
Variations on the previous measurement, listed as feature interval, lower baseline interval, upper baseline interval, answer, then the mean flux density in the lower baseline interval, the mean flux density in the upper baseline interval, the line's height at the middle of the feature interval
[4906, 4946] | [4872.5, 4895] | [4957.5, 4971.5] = 0.1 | 21.2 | 21.3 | 21.3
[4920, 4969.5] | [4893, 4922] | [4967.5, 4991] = -0.2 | 21.6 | 20.9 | 21.2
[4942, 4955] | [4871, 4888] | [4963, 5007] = -0.7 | 21.3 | 20.8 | 20.9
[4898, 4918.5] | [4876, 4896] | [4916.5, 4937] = -1.0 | 21.5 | 20.6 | 21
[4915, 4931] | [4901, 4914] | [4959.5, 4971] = 1.1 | 22.2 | 21.5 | 22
